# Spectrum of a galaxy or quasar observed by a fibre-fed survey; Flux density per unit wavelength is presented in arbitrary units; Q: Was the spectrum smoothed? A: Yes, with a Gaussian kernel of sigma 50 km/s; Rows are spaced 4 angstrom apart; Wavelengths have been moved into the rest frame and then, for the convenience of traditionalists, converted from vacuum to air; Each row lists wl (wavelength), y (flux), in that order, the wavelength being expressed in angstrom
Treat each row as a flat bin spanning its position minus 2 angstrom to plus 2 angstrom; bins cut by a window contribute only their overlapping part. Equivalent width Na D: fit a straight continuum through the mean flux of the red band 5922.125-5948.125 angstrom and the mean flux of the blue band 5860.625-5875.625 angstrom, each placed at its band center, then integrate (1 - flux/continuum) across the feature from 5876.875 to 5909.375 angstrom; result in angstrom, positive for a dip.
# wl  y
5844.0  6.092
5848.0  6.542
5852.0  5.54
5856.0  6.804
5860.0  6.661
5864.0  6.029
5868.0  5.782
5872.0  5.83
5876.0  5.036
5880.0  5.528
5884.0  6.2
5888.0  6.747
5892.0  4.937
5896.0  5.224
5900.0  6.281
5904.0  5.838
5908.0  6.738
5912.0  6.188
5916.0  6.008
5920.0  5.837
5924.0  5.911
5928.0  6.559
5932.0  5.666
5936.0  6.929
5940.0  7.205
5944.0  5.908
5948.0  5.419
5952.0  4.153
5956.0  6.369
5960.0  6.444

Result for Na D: 0.7 angstrom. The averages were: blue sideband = 5.86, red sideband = 6.29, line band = 5.89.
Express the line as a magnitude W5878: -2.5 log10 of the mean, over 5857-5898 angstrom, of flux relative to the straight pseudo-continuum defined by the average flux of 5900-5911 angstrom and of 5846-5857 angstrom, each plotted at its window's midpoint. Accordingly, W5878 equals 0.08 mag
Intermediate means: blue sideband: 6.25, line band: 5.82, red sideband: 6.28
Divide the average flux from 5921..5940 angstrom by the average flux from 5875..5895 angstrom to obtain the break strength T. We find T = 1.11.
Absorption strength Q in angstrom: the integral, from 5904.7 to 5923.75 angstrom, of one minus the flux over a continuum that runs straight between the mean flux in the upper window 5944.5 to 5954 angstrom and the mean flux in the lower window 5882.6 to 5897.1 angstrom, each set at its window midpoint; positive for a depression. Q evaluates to -2.4 angstrom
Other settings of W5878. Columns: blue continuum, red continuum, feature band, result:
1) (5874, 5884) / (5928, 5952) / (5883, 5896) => -0.05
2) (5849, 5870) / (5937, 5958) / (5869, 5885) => 0.09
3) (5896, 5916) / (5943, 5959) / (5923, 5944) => -0.12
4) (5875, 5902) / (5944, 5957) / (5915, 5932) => -0.10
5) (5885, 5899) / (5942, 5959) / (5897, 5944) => -0.11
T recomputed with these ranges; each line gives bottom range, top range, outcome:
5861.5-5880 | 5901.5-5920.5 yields 1.08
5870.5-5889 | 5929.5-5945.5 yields 1.11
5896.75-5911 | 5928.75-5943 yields 1.06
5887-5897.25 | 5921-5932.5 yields 1.09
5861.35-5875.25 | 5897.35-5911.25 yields 1.07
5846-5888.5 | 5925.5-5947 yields 1.06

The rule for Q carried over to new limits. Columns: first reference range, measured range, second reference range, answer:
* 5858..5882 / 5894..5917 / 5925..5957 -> -0.53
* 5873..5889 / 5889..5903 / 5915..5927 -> 0.66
